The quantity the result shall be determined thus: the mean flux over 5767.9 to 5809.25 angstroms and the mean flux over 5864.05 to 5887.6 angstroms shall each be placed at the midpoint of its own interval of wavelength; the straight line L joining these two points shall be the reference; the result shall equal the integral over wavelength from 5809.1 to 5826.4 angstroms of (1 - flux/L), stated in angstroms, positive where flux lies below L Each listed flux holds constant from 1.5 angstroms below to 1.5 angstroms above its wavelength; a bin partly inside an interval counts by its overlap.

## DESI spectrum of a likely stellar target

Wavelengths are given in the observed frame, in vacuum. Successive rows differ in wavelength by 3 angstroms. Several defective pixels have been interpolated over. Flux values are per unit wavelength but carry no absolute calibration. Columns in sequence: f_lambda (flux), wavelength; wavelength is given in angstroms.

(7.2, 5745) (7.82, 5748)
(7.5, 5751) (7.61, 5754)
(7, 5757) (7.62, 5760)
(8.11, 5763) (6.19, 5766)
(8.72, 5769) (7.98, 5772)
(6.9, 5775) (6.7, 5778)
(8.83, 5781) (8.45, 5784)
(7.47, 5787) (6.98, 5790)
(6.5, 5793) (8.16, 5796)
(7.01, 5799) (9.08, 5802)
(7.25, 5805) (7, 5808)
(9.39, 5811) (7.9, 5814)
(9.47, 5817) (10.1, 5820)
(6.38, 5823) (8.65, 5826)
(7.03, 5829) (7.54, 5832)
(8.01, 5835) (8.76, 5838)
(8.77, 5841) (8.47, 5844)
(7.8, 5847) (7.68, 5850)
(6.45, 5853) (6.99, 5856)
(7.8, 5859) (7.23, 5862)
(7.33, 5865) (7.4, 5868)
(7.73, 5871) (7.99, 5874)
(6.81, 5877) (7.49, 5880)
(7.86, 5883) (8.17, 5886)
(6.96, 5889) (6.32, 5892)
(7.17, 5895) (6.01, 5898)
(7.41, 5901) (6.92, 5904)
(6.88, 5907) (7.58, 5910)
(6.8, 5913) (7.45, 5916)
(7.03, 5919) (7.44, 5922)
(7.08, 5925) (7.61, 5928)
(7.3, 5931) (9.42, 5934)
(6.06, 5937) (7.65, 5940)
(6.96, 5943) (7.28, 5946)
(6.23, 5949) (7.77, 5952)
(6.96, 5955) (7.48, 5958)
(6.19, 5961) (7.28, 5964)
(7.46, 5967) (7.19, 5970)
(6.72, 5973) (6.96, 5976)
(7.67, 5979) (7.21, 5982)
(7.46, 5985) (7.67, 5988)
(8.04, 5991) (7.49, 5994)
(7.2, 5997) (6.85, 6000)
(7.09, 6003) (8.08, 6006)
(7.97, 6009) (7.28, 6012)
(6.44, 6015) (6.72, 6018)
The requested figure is -2.2 angstroms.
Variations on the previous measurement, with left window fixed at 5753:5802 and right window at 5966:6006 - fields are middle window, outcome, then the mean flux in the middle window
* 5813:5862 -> -3.06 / 7.97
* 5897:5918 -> 1.10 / 7.03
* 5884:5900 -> 1.01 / 6.97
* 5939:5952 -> 0.51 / 7.09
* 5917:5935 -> -0.47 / 7.59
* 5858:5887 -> -0.42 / 7.57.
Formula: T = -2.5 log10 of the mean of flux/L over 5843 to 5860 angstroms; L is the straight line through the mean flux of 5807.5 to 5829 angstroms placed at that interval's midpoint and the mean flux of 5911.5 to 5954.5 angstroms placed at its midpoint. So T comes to 0.08 mag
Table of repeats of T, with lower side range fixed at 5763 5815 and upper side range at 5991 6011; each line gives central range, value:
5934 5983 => 0.06 mag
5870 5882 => 0.01 mag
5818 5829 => -0.08 mag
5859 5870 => 0.03 mag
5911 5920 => 0.07 mag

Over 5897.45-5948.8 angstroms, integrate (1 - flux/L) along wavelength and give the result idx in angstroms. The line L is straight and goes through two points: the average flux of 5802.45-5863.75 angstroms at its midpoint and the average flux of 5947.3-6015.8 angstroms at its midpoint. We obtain 2.1 angstroms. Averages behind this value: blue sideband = 7.95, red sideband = 7.26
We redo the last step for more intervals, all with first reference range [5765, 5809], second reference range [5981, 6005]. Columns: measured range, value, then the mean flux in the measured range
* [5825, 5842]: -1.3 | 8.09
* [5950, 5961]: 0.4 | 7.18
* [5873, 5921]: 2.0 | 7.17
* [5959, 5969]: 0.5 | 7.01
